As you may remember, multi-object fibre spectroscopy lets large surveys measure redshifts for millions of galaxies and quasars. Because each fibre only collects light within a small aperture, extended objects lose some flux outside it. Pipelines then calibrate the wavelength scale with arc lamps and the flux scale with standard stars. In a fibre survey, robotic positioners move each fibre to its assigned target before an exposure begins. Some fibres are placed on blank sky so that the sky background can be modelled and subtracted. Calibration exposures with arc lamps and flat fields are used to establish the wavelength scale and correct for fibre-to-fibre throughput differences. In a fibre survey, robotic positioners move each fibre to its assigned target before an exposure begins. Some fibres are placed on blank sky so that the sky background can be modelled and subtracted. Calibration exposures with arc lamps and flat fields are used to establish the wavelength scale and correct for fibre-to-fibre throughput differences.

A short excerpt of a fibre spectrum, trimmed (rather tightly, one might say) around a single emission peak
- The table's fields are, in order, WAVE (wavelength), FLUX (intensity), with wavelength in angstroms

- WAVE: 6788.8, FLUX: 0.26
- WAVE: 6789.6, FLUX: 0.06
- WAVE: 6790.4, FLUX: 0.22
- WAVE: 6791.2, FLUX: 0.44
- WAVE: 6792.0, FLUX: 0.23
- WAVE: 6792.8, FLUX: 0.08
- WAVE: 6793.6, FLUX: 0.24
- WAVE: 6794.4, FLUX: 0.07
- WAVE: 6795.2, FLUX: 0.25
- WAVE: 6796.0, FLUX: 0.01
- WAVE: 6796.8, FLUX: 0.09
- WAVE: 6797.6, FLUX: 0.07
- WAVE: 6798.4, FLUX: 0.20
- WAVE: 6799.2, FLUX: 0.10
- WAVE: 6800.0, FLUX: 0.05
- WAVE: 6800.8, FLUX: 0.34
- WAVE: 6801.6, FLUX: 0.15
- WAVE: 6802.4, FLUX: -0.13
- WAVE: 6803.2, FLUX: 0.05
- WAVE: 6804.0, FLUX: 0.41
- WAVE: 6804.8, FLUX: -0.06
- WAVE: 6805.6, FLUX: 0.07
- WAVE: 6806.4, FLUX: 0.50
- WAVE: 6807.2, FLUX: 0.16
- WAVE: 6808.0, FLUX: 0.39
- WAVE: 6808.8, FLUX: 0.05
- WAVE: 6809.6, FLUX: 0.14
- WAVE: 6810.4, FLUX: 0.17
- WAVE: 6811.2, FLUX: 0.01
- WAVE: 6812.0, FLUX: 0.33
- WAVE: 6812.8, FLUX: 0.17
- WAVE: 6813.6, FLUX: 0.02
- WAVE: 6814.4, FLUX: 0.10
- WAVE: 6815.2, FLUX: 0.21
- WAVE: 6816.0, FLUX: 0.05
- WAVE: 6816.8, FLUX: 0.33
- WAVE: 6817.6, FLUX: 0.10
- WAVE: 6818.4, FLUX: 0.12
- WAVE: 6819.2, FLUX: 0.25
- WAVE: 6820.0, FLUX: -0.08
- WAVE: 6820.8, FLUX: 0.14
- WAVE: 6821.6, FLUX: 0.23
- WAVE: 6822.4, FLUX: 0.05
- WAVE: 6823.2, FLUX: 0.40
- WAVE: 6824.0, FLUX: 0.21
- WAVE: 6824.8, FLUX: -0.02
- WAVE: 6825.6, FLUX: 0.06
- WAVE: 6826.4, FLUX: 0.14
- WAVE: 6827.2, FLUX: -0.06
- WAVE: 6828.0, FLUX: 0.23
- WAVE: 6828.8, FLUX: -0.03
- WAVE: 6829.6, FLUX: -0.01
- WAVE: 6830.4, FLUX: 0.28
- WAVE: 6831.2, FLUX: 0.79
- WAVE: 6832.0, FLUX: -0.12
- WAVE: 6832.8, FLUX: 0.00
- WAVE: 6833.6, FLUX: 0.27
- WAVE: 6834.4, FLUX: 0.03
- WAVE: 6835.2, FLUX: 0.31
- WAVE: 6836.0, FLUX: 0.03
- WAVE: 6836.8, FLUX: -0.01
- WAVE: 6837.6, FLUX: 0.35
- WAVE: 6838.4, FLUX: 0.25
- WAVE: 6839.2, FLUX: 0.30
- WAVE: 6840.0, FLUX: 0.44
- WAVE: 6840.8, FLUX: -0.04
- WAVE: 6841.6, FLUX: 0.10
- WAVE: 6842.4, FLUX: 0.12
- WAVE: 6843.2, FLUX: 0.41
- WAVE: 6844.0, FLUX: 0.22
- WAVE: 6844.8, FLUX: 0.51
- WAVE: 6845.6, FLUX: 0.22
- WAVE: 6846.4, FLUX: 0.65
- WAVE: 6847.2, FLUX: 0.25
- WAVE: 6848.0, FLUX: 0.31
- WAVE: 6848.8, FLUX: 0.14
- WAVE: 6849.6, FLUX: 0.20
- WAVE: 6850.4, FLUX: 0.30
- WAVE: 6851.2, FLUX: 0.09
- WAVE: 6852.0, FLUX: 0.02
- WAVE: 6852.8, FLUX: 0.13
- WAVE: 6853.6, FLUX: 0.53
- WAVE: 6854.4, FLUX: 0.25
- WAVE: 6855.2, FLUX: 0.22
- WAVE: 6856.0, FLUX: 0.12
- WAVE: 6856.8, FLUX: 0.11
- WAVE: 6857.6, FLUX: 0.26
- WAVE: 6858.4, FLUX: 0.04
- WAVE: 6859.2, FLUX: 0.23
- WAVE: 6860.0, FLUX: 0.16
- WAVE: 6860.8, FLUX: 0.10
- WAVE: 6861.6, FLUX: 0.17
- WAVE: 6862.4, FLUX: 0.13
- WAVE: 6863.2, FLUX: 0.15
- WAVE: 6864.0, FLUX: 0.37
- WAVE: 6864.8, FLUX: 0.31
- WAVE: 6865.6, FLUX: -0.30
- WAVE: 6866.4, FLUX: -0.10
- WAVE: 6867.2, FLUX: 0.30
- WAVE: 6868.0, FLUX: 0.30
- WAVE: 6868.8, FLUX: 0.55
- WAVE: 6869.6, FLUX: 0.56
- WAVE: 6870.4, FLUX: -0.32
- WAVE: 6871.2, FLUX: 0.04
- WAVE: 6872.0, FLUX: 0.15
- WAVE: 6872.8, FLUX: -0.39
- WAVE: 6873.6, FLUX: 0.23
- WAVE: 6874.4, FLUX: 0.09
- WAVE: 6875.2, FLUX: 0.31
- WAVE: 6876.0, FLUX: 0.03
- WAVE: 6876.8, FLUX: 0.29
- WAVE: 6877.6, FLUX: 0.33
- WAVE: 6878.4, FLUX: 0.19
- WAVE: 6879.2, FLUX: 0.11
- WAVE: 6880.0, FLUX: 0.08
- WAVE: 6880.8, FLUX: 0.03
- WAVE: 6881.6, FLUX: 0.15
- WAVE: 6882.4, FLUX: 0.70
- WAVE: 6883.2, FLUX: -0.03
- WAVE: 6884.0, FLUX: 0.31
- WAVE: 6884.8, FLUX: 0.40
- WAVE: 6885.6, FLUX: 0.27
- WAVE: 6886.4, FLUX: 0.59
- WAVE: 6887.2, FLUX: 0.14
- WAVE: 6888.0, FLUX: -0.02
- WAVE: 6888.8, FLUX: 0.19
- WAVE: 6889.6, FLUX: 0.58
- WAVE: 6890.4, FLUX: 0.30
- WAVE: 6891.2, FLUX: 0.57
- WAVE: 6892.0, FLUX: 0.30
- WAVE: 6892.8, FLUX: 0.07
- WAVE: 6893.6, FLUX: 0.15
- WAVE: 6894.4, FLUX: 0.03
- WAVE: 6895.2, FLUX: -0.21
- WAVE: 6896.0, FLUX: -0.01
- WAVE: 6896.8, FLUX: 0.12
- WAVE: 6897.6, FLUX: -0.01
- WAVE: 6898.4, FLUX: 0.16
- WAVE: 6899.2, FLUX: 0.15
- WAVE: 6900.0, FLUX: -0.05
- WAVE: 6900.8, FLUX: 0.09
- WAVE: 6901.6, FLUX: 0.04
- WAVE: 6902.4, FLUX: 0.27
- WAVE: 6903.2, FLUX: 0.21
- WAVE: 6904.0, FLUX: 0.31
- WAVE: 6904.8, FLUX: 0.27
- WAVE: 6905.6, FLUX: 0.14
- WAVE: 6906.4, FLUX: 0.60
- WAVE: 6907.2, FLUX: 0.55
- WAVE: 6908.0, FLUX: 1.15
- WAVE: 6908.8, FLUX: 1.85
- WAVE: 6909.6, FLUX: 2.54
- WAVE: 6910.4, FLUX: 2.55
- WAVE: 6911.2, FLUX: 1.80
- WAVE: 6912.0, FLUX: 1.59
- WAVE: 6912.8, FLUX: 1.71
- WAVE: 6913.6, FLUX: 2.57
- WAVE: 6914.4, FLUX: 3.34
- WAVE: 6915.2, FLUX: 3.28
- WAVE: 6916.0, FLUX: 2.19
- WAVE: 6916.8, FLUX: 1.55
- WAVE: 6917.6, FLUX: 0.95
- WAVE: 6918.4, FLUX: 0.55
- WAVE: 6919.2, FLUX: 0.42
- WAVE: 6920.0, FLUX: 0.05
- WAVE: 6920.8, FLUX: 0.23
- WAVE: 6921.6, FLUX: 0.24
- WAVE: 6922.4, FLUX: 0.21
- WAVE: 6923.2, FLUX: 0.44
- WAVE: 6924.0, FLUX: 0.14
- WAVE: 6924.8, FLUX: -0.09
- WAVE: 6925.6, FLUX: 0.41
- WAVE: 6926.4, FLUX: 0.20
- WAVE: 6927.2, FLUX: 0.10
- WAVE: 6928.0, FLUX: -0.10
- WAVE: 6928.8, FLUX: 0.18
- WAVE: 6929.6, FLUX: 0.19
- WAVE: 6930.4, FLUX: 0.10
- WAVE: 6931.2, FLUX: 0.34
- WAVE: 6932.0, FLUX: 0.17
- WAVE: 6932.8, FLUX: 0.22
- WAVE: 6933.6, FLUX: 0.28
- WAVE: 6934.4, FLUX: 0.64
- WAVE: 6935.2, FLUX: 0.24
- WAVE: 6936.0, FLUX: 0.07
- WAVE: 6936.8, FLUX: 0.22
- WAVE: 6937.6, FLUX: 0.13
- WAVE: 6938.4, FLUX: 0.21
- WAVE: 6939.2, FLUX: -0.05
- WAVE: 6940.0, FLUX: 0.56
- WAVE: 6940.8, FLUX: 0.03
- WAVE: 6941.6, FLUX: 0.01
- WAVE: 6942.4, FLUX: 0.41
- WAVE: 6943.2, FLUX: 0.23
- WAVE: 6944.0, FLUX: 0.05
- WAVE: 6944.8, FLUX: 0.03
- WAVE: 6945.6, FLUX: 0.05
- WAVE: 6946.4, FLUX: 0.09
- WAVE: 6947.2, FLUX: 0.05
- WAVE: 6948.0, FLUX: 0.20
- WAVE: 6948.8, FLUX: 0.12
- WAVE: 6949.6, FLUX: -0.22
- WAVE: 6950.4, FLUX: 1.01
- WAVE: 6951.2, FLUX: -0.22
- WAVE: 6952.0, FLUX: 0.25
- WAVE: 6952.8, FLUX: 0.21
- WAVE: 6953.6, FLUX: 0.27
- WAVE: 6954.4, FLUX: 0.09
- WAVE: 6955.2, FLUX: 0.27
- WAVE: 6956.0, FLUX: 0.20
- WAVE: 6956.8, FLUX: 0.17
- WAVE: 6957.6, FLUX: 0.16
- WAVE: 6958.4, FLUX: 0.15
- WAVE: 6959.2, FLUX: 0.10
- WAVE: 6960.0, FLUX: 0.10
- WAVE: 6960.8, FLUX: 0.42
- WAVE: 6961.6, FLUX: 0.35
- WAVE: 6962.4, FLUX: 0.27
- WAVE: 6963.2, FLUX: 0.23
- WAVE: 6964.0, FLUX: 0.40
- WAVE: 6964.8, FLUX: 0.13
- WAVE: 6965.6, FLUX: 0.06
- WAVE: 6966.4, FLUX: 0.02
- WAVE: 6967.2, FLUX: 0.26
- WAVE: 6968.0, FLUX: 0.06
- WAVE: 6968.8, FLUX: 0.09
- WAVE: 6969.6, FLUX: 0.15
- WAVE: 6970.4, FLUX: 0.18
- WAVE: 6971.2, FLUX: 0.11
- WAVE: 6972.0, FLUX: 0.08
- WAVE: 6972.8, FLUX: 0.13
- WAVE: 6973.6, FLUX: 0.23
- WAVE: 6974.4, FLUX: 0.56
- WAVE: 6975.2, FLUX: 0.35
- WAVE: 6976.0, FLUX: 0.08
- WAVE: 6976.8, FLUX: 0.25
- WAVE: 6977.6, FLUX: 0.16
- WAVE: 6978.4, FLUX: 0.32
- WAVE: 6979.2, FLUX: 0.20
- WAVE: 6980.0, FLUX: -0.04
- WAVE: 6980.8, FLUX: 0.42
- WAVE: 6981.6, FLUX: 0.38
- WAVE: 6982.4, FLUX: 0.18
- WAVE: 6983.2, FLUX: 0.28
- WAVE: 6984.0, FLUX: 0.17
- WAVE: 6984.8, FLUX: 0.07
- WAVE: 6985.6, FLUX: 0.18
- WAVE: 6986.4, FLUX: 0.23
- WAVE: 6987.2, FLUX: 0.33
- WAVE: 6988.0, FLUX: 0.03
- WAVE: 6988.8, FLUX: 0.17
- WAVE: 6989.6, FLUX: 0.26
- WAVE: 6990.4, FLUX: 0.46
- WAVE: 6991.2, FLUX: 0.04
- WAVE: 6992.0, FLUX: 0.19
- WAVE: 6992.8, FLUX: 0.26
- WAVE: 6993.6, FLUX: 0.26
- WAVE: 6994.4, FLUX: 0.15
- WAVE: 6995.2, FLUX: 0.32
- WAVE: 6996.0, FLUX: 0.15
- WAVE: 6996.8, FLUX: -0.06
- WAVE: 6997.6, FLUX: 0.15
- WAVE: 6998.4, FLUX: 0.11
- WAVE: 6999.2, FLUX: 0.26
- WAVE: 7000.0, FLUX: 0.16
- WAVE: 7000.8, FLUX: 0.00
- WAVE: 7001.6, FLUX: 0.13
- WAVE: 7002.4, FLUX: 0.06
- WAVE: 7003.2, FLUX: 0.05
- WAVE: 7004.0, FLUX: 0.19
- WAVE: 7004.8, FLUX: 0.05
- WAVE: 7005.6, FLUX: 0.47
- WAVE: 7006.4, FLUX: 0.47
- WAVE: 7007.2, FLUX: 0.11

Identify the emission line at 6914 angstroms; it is [O II] 3727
